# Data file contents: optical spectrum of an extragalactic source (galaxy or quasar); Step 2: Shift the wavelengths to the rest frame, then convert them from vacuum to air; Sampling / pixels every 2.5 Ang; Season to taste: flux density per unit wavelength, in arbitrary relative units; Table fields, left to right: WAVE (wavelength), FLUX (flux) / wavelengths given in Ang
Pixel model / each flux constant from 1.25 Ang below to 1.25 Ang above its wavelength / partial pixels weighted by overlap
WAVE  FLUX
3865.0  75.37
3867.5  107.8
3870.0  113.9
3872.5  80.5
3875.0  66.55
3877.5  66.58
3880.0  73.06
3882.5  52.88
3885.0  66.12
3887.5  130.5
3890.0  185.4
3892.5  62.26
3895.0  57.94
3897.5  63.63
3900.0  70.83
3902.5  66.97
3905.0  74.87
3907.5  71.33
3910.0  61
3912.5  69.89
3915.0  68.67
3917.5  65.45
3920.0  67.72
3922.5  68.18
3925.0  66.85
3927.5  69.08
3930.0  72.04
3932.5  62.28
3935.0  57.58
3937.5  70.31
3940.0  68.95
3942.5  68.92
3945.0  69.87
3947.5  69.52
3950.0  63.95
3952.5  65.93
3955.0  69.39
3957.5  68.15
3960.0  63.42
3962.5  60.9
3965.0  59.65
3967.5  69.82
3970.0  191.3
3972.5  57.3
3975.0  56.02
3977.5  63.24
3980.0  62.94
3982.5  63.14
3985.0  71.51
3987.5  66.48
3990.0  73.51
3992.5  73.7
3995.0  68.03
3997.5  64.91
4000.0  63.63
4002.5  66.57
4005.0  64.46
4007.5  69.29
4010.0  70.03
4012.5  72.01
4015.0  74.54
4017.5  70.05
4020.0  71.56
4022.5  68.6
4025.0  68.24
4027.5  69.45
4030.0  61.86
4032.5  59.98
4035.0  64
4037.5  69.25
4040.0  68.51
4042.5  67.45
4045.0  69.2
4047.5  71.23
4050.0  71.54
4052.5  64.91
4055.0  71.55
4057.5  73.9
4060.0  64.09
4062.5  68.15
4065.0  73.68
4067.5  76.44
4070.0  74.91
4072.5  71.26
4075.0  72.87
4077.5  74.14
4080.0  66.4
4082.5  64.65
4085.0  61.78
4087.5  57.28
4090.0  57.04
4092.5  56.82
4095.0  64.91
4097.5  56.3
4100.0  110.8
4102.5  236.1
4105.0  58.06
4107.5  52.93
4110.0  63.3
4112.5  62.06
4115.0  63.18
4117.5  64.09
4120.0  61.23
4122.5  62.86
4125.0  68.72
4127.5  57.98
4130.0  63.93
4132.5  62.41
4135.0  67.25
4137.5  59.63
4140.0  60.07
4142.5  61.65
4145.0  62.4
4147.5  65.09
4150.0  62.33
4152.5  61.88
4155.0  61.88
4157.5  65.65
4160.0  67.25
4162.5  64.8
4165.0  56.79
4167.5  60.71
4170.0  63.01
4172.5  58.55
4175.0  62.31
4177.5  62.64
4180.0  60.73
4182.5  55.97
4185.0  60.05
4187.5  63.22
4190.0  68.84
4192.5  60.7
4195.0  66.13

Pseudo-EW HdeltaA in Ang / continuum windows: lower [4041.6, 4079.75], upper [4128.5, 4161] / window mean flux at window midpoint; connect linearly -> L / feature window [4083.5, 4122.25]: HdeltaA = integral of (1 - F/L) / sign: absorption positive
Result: -4.4 Ang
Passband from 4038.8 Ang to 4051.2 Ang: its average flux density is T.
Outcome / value 69.6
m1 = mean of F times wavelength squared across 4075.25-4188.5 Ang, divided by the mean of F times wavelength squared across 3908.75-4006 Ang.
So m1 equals 1.05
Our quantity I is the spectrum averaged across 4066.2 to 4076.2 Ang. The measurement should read 73.9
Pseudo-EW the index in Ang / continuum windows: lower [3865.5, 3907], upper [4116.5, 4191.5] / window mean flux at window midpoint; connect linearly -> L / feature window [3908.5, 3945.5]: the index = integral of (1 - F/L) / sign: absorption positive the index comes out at 6.0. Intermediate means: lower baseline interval 83.4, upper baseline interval 62.5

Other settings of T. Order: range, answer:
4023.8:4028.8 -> 68.8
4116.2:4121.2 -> 62.7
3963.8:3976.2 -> 87.1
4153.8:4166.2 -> 63.3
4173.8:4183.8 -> 60.4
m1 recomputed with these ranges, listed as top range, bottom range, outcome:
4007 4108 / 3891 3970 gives 1.12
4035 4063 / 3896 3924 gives 1.09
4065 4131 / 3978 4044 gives 1.11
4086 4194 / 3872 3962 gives 1.04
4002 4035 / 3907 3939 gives 1.07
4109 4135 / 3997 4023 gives 0.97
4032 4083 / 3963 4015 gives 1.00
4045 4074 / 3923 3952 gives 1.12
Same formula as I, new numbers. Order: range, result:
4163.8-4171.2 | 60.2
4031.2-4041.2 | 65.4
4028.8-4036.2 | 61.9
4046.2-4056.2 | 69.8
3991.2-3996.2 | 70.9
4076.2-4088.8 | 64.9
